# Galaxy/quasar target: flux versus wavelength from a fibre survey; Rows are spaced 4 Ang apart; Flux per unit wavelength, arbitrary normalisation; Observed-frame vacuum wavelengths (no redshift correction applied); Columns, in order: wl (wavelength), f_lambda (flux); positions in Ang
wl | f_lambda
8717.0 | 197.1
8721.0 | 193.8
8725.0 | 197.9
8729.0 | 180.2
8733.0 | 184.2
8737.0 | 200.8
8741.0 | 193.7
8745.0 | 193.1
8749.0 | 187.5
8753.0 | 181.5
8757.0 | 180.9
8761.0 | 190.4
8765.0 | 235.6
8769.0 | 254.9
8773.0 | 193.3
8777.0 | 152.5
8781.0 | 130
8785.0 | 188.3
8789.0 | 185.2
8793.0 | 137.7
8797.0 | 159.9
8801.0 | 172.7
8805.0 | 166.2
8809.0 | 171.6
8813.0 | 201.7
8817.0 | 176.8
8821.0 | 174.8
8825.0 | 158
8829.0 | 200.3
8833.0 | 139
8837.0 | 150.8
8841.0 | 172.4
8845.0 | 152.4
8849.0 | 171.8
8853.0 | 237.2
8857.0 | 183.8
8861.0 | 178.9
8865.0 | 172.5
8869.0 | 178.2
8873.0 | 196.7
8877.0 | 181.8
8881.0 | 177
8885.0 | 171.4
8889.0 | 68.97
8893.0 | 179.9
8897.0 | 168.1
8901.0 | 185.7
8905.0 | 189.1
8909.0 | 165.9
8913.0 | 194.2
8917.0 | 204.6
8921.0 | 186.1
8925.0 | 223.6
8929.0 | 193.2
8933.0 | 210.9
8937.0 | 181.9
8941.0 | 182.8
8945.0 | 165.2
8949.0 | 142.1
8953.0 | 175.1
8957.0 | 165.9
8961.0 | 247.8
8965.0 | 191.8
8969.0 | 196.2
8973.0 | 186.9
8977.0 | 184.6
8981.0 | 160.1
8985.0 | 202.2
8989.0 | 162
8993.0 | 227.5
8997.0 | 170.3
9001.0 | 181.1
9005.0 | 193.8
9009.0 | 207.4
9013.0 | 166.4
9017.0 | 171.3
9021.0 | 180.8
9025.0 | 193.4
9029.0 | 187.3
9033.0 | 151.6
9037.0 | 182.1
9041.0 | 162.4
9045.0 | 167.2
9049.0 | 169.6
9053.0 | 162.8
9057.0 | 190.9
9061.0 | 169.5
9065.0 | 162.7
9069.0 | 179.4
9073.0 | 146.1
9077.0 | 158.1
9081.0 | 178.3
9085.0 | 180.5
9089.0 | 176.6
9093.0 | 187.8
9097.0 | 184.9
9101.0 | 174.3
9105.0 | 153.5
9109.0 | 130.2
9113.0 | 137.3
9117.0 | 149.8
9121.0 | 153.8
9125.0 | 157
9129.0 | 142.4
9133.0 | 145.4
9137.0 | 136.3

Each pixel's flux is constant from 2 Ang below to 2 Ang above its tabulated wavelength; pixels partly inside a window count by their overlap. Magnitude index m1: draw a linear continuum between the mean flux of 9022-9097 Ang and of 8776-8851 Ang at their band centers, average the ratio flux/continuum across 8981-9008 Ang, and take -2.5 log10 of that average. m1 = -0.10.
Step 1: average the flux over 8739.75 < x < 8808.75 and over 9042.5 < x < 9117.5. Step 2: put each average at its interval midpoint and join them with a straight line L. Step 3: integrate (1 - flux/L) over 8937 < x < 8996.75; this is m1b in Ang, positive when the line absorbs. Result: -4.2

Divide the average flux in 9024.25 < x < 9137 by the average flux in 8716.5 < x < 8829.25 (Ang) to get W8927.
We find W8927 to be 0.90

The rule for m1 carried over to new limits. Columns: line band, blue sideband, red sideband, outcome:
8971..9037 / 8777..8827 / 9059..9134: -0.121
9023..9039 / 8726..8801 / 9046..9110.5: -0.043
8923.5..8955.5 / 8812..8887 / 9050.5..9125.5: -0.065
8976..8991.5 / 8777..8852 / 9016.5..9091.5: -0.046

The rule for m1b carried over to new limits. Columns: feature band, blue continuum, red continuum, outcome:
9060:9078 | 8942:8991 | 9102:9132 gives -0.6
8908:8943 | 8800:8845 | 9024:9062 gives -4.6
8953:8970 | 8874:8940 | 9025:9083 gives -2.0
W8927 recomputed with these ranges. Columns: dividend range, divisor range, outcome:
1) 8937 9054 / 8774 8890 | 1.06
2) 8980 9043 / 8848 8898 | 1.04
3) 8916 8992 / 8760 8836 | 1.06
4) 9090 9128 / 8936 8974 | 0.87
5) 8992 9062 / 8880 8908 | 1.10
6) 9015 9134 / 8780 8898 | 0.98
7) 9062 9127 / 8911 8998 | 0.86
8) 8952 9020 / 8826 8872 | 1.07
